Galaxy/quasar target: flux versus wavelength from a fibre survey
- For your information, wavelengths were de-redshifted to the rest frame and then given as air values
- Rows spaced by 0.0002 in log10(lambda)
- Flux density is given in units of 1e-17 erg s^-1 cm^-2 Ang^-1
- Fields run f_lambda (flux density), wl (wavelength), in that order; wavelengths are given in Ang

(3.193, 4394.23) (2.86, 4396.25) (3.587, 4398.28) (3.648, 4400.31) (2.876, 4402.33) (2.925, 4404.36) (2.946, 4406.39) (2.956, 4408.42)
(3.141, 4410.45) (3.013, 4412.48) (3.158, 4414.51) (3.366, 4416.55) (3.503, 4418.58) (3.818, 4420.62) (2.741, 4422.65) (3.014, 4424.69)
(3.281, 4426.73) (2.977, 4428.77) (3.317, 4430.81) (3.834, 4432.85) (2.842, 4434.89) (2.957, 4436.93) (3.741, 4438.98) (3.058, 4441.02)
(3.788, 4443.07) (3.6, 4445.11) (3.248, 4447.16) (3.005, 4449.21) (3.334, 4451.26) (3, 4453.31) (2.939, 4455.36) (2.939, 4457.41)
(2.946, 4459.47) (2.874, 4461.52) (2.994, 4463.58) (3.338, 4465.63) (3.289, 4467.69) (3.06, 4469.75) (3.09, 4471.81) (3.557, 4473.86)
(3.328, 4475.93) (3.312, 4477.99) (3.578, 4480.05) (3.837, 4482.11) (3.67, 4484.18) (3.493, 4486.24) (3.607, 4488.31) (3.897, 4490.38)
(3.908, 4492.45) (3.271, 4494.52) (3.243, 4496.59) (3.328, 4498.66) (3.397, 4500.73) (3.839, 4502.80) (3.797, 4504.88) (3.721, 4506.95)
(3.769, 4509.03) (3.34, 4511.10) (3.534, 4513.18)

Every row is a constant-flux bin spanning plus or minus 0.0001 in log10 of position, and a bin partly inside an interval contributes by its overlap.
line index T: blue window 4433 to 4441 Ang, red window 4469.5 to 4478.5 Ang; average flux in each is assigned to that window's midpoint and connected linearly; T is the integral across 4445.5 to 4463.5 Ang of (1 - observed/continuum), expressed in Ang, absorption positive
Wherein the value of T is 1.1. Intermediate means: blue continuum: 3.24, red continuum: 3.29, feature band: 3.05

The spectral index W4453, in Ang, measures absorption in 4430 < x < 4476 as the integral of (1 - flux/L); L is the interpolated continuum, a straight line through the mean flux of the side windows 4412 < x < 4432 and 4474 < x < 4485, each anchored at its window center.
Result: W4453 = 2.4 Ang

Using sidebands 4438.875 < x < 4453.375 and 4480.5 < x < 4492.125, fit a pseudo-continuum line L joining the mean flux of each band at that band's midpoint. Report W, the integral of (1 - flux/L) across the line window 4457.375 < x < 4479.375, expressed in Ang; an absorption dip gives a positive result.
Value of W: 2.3 Ang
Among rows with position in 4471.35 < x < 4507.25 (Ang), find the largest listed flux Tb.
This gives 3.908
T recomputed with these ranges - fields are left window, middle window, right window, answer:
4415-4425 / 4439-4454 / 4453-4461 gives -1.37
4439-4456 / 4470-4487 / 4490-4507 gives 0.01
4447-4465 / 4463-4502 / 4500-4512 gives -0.94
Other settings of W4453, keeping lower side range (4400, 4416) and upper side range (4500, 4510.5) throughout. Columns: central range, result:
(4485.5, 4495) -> -0.2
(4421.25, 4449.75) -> -0.1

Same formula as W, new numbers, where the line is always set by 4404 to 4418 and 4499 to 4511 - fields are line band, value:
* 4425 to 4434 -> -0.32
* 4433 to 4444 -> -0.20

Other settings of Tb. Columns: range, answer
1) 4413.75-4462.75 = 3.834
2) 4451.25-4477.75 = 3.557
